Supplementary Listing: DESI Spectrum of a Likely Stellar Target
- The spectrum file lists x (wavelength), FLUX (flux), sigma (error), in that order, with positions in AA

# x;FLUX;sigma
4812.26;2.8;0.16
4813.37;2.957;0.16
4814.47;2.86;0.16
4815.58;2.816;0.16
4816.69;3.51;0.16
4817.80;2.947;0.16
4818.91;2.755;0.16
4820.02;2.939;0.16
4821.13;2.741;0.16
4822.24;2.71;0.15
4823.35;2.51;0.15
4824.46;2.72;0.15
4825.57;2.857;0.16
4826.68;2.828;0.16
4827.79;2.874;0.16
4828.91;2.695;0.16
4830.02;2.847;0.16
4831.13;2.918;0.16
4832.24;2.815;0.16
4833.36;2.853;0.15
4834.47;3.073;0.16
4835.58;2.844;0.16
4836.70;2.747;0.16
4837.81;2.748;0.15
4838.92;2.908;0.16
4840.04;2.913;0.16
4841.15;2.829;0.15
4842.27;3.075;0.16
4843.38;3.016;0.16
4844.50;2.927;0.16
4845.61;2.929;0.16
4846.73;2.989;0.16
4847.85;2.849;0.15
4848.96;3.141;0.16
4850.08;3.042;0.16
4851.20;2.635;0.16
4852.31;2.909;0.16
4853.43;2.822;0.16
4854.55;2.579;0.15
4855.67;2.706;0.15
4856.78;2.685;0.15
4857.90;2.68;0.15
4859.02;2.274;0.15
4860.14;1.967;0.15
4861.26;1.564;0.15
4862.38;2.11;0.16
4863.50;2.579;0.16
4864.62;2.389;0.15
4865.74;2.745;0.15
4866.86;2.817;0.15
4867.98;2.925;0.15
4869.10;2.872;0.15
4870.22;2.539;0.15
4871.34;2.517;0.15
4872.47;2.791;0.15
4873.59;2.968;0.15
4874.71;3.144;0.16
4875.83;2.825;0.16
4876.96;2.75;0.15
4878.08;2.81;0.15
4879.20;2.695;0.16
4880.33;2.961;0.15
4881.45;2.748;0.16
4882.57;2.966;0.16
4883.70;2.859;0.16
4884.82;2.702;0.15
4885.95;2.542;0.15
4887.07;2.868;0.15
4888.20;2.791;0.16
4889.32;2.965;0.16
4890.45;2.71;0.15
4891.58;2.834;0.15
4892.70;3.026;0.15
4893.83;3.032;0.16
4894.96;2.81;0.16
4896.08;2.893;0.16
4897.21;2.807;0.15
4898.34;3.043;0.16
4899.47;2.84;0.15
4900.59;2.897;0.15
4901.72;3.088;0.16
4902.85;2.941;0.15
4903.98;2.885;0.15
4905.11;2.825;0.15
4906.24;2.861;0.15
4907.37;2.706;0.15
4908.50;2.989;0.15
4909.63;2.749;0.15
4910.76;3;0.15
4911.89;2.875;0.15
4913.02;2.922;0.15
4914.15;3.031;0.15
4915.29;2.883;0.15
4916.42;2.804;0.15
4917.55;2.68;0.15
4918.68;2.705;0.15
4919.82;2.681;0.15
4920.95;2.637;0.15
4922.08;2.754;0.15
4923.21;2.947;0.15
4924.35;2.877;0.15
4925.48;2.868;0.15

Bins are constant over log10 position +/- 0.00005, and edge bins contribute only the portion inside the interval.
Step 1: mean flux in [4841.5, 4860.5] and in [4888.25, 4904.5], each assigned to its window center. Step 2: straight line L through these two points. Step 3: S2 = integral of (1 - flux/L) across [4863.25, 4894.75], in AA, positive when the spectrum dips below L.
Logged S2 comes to 0.7 AA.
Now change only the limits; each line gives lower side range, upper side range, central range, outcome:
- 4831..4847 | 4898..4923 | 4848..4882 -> 2.5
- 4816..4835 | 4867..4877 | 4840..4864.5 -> 1.3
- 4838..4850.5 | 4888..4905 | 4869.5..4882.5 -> 0.5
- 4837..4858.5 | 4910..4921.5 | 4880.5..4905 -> -0.3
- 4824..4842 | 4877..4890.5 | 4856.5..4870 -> 1.7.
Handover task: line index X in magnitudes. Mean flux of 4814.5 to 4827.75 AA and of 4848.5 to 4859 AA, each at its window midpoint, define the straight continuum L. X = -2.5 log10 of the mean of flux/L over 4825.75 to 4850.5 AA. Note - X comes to -0.04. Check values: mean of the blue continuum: 2.85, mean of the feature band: 2.9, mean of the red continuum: 2.77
